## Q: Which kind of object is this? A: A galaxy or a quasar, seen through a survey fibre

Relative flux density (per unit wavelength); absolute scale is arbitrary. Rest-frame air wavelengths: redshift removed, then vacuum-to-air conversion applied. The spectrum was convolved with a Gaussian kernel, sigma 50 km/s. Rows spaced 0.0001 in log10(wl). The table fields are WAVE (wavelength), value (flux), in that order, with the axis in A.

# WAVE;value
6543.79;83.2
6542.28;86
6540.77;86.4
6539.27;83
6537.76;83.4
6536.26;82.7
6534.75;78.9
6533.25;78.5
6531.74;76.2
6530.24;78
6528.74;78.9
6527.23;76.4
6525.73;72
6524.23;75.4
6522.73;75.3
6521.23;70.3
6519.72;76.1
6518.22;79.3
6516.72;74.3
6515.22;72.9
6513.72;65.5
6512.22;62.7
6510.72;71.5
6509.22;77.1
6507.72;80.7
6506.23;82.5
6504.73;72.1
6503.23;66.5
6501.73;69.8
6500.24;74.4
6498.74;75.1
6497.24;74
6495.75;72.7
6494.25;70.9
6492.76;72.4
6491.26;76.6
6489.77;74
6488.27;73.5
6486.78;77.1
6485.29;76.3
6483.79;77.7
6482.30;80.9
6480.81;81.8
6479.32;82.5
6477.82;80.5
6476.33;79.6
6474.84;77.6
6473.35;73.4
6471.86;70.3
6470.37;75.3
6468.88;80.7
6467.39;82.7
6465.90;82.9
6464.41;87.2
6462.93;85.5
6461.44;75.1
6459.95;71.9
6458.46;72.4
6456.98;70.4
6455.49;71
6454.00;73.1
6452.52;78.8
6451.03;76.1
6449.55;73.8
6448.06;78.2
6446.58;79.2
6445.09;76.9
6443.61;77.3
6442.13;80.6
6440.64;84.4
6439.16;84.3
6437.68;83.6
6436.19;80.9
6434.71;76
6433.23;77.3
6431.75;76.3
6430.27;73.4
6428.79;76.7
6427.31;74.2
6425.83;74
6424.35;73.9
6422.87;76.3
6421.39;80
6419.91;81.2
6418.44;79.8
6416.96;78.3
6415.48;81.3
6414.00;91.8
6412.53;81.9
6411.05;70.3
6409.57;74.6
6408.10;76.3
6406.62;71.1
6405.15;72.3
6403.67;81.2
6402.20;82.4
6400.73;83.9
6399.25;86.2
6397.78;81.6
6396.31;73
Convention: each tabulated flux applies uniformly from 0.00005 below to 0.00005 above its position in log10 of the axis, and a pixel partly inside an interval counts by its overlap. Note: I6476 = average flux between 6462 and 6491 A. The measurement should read 78.9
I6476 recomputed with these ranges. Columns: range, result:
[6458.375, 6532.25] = 75.8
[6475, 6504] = 75.6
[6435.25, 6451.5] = 79.6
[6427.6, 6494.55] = 77.5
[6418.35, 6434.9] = 76.5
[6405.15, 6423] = 78.4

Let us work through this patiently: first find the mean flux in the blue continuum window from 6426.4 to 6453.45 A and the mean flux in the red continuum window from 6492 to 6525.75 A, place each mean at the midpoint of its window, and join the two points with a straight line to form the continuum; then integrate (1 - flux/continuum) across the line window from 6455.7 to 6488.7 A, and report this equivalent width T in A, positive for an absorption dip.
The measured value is -0.9 A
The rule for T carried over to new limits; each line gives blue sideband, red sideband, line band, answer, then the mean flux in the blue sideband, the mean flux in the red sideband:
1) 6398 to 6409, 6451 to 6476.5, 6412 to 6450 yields -0.4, 79.1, 76.9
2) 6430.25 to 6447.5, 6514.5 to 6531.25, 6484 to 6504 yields 0.9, 79.4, 75.4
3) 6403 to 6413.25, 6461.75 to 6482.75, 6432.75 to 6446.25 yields -0.5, 75.3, 80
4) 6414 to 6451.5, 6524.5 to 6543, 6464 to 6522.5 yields 2.7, 78.4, 79.9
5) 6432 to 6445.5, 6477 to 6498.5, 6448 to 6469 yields 0.4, 80.1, 76.5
